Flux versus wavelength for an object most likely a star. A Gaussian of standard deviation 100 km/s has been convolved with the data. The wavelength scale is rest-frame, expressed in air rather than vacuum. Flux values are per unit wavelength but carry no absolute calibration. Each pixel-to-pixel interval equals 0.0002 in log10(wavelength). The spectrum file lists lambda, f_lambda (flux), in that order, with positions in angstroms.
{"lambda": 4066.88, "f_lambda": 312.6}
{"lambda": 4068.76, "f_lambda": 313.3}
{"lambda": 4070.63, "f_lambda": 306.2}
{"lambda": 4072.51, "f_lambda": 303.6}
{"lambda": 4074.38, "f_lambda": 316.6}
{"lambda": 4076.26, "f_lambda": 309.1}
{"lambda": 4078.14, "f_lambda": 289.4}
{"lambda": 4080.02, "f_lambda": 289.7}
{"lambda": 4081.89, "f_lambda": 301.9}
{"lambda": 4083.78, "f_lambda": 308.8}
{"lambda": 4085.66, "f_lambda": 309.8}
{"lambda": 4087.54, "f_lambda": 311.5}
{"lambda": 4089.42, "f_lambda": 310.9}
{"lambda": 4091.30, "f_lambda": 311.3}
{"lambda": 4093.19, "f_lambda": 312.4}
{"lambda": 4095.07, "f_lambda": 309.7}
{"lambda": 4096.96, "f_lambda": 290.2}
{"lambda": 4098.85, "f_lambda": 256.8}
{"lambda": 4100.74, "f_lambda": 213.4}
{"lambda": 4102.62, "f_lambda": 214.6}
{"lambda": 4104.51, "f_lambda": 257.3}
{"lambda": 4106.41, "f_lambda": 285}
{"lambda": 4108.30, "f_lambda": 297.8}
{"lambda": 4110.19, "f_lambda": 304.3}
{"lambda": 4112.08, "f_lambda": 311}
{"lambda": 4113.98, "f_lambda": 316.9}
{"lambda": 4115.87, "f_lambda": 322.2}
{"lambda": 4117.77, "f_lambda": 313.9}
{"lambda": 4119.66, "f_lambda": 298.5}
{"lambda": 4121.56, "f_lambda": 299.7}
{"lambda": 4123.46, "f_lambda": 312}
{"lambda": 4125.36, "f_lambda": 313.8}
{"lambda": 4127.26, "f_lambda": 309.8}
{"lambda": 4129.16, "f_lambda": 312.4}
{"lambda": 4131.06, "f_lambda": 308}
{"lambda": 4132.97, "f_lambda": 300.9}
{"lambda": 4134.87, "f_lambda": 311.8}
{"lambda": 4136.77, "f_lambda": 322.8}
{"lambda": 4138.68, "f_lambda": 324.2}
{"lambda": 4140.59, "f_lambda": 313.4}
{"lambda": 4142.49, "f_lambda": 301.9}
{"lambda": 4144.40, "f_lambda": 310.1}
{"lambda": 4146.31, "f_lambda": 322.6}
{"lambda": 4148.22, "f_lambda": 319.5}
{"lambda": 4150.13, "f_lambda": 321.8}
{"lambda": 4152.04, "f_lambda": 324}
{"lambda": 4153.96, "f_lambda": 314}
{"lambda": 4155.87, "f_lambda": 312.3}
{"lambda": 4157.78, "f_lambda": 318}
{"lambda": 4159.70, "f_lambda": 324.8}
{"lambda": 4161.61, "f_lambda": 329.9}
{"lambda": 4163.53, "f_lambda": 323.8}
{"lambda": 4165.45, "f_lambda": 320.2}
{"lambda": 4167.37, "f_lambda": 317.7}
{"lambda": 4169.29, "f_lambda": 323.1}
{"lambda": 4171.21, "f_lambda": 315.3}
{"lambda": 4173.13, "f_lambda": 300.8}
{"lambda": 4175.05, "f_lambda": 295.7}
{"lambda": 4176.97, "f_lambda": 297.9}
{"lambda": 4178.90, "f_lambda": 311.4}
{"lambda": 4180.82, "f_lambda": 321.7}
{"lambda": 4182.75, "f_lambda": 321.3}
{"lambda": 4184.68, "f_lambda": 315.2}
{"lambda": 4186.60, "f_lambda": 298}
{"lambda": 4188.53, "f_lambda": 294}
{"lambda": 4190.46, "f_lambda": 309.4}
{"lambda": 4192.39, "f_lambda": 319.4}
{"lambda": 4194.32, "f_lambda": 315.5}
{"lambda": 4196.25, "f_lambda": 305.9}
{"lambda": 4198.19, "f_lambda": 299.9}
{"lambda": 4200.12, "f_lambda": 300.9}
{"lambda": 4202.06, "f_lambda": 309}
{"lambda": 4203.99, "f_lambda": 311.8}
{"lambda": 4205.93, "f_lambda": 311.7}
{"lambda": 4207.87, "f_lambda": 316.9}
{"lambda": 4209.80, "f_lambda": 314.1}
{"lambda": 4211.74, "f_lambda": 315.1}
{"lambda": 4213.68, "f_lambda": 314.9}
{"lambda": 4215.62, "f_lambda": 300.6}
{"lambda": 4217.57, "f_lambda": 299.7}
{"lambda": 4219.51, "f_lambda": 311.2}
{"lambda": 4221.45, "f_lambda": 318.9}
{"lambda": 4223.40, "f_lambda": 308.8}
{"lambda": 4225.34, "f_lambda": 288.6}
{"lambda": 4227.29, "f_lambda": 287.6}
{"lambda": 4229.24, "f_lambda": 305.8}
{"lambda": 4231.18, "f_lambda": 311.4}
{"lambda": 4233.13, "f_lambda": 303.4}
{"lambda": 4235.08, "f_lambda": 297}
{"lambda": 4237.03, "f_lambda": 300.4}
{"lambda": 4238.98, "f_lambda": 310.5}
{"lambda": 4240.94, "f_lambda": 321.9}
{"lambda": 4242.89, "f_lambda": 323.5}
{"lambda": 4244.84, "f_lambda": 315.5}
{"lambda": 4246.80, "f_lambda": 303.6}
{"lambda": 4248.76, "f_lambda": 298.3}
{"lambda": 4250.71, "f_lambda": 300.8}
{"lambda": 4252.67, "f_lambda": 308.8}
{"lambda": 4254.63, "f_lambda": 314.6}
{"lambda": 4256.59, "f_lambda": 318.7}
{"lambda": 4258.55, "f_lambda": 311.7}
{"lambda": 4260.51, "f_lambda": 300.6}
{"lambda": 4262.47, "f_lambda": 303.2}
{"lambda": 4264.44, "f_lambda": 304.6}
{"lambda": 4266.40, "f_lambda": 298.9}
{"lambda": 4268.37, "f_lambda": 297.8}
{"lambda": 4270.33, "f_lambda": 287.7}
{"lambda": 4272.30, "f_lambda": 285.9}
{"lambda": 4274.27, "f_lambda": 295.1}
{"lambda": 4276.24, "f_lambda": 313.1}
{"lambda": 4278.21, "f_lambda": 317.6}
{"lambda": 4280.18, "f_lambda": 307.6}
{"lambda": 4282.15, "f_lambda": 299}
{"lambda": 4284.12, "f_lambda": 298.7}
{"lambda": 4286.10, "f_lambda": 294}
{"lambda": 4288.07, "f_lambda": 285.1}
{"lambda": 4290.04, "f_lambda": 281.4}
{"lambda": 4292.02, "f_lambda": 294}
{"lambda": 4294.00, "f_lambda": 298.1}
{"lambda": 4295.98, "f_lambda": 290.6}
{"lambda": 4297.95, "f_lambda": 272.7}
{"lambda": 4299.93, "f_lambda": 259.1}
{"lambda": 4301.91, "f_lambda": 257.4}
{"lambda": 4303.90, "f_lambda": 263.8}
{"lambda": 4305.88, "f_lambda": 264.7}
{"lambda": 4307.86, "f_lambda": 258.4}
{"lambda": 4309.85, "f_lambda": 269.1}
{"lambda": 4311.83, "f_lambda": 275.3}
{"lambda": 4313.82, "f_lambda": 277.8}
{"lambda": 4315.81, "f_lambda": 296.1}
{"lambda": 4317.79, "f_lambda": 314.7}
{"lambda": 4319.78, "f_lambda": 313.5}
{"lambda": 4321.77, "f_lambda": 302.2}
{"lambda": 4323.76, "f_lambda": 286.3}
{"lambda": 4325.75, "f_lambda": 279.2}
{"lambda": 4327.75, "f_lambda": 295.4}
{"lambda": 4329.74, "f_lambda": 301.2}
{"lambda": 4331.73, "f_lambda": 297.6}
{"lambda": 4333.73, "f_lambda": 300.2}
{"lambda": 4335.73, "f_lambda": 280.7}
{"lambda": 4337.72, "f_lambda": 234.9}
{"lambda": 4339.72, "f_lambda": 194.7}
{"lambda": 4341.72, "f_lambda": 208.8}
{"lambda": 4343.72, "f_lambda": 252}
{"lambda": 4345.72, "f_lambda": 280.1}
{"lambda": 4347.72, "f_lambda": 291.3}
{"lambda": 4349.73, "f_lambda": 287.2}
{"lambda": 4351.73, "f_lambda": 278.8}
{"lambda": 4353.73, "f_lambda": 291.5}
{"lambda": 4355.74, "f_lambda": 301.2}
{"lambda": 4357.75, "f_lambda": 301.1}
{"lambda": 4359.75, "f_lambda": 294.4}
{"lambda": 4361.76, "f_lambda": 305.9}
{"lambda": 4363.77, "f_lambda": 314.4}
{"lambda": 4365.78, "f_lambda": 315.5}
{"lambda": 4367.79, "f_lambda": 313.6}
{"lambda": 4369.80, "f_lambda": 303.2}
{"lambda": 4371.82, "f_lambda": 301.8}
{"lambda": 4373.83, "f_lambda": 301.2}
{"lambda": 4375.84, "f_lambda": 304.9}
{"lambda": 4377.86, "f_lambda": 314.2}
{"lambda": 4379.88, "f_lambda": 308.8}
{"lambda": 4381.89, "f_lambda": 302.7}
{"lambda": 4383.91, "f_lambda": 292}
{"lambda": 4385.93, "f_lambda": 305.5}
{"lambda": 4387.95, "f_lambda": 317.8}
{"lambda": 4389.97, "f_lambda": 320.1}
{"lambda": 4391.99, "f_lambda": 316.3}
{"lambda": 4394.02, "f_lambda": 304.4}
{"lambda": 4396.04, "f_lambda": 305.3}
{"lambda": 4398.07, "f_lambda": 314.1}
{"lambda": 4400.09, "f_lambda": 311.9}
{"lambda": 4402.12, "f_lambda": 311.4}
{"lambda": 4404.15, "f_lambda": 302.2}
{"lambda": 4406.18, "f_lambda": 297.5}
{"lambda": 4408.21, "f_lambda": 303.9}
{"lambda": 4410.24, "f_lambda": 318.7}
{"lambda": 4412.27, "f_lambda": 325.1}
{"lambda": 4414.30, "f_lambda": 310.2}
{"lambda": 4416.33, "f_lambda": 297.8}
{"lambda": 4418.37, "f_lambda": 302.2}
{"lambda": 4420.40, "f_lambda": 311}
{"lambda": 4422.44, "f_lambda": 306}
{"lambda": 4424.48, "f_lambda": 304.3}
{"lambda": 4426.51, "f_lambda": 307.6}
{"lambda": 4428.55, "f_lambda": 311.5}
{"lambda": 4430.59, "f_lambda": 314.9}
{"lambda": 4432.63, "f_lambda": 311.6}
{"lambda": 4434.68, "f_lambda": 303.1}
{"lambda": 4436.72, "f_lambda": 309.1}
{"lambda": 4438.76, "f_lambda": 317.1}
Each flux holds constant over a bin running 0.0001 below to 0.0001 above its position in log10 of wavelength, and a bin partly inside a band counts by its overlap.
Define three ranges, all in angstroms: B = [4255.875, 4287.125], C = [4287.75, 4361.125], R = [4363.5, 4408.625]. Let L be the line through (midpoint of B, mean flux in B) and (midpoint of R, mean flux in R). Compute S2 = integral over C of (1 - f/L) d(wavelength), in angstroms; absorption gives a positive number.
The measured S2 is 6.1 angstroms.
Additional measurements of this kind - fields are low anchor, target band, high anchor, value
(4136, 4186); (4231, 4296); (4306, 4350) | -2.4 angstroms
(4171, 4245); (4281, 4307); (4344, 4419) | 2.1 angstroms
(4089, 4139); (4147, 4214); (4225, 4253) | -2.6 angstroms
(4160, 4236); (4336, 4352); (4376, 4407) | 2.8 angstroms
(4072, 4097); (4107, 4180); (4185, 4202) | -1.7 angstroms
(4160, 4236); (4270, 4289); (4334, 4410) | 0.2 angstroms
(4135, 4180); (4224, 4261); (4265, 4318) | -1.1 angstroms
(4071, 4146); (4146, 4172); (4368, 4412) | -1.6 angstroms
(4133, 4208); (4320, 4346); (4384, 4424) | 3.3 angstroms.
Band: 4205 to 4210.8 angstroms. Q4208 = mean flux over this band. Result 315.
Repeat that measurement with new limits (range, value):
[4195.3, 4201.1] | 302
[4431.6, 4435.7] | 307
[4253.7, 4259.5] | 315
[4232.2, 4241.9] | 306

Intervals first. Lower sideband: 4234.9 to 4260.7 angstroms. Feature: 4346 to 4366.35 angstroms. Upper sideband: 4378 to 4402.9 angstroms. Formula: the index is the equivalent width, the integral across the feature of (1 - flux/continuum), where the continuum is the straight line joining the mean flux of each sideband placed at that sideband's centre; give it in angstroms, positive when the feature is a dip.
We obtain 0.8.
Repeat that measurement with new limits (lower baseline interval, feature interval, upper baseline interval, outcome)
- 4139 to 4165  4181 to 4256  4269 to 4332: -0.80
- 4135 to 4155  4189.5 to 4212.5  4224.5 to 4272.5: -0.04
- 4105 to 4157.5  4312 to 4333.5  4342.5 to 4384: 0.30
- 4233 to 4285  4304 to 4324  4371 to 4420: 1.40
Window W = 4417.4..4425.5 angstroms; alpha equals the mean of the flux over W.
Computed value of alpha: 306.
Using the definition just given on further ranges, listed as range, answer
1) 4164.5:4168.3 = 319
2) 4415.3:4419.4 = 300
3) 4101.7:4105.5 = 236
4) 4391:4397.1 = 308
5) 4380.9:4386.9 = 300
